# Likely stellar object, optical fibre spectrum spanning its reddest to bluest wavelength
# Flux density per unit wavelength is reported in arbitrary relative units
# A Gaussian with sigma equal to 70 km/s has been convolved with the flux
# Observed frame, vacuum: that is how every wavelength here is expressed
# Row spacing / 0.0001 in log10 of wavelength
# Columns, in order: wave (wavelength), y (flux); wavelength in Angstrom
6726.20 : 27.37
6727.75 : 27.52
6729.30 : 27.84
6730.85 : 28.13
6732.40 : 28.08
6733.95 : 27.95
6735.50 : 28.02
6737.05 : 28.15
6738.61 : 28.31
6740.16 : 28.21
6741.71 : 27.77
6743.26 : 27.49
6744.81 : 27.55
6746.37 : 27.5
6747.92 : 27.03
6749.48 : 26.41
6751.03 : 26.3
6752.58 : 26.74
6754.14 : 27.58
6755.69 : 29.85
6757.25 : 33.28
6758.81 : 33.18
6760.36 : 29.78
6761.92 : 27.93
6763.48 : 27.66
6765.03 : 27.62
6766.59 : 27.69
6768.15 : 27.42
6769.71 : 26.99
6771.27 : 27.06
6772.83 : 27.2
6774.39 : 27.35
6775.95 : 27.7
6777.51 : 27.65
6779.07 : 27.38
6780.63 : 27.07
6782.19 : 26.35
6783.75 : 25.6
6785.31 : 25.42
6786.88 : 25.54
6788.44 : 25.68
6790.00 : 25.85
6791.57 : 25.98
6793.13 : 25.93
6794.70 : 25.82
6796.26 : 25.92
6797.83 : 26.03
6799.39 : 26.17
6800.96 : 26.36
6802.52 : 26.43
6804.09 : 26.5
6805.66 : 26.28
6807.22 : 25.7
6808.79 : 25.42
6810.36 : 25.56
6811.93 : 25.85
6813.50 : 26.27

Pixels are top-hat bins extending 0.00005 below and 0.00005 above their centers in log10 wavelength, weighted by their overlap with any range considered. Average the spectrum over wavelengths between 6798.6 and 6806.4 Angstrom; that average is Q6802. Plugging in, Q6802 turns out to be 26.4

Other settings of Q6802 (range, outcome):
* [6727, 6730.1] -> 27.7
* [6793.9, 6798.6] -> 25.9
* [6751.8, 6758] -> 29.3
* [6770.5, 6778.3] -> 27.4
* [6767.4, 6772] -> 27.1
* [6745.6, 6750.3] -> 27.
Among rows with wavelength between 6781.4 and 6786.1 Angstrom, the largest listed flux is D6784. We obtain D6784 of 26.35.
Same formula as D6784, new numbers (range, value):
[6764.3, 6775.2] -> 27.69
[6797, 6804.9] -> 26.5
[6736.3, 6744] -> 28.31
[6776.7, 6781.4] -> 27.65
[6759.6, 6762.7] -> 29.78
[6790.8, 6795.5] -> 25.98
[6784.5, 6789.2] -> 25.68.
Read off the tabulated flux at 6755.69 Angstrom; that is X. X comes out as 29.85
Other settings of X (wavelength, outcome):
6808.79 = 25.42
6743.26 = 27.49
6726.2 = 27.37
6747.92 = 27.03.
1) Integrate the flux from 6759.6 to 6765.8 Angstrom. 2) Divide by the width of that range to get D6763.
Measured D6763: 28.3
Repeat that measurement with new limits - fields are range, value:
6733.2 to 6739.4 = 28.1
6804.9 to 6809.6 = 25.8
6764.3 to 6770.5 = 27.4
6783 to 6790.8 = 25.6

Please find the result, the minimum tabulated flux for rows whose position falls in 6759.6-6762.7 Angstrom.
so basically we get 27.93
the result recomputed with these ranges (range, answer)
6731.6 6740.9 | 27.95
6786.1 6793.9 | 25.54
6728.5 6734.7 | 27.84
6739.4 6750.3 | 26.41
